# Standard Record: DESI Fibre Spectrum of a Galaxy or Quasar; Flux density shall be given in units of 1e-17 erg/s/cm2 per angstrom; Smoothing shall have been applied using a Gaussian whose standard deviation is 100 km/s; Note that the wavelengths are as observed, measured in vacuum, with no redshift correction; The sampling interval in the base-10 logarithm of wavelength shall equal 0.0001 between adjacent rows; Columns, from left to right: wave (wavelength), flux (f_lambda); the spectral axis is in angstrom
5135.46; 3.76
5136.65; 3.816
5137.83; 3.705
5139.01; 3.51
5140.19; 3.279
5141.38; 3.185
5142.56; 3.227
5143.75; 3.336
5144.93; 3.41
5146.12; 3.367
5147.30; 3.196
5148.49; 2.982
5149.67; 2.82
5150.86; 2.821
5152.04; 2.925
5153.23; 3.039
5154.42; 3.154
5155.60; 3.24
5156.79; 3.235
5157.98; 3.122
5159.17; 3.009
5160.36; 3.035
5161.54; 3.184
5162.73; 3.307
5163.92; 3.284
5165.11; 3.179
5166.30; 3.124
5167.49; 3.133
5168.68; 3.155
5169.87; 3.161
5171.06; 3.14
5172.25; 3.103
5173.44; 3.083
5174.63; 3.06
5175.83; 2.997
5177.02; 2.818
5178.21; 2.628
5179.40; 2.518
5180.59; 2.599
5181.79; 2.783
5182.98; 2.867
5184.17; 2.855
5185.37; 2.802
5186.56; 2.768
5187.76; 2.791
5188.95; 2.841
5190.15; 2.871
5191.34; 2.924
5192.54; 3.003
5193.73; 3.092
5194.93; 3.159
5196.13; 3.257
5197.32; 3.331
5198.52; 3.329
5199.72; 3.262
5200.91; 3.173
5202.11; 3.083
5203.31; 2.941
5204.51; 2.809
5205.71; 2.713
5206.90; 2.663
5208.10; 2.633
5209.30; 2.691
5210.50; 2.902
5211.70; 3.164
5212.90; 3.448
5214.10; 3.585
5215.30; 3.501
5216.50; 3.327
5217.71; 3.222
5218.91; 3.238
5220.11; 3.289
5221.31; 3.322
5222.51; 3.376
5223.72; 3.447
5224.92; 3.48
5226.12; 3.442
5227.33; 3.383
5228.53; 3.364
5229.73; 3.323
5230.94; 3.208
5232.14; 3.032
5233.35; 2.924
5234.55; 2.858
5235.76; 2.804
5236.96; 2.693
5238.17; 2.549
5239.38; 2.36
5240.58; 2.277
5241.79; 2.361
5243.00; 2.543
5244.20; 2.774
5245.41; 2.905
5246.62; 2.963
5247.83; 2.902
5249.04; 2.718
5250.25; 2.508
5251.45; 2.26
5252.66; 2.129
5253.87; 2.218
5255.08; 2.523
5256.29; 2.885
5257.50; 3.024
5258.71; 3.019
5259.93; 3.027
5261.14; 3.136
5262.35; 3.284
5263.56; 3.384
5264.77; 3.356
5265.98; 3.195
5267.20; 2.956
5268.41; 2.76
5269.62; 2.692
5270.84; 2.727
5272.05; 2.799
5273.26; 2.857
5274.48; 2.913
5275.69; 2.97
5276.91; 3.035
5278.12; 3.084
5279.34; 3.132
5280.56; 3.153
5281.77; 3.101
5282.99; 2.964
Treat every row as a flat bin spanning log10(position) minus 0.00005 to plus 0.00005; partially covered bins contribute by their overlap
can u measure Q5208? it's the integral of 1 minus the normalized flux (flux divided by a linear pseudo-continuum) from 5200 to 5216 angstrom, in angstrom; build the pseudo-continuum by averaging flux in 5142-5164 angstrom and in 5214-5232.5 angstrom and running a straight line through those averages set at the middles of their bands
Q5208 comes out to 1.3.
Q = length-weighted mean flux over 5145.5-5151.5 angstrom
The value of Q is 3.04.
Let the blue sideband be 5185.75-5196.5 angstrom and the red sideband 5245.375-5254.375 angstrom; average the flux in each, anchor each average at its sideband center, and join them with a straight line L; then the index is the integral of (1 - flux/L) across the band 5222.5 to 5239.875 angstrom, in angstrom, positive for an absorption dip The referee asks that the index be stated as -2.51 angstrom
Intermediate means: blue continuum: 2.96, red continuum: 2.56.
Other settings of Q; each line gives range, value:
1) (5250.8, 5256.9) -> 2.41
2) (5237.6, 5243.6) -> 2.42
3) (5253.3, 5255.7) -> 2.38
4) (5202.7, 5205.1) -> 2.87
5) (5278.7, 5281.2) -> 3.14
